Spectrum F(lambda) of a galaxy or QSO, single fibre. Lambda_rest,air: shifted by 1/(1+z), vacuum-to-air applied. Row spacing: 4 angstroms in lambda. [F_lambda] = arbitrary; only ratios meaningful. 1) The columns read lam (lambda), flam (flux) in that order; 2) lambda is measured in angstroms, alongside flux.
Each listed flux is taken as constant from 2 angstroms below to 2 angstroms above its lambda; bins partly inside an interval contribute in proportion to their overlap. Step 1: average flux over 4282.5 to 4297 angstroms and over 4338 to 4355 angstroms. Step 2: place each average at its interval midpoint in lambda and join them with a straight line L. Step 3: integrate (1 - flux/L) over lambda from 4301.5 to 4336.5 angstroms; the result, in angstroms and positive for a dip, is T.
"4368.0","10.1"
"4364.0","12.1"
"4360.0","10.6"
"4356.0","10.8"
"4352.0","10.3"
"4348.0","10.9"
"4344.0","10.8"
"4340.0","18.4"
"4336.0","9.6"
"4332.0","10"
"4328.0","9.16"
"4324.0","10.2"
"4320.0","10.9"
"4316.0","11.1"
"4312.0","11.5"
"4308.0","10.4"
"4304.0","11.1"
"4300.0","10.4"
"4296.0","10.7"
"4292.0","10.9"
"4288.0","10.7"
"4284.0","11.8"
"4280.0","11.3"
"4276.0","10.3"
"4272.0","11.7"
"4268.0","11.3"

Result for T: 3.8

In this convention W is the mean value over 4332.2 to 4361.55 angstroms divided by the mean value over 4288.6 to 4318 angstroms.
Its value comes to 1.1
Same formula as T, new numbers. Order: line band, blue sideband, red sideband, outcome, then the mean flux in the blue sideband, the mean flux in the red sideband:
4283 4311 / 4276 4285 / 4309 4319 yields 0.9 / 11.2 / 11.2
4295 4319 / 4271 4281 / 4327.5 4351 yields 0.9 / 11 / 11.6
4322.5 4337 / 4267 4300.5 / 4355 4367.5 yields 1.7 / 11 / 11.1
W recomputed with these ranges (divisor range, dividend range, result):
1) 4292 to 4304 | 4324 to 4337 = 0.90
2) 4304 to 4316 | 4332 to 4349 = 1.11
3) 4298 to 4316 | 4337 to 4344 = 1.38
